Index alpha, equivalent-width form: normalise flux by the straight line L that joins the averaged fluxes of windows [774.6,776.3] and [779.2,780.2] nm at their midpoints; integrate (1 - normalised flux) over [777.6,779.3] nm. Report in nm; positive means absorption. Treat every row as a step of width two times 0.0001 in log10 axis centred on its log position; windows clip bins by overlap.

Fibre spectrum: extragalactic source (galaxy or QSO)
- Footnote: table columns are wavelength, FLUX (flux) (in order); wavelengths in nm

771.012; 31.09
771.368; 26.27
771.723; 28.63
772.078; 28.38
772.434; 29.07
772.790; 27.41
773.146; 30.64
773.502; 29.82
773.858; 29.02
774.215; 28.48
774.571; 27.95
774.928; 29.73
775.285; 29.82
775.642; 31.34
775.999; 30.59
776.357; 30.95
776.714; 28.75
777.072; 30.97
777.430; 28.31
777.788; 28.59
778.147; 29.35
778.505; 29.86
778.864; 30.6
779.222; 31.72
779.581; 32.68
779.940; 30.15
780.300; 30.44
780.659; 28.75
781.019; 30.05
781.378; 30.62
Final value 0.06 nm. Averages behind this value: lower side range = 30.2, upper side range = 31.4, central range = 29.9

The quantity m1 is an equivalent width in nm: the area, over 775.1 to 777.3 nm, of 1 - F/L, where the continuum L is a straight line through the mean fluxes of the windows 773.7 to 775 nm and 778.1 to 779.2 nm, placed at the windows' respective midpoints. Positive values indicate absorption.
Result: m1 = -0.07 nm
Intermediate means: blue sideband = 28.7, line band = 30.4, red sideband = 30.3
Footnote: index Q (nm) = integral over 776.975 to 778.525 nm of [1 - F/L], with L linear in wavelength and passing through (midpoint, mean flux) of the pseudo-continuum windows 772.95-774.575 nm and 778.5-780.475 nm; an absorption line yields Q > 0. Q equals 0.06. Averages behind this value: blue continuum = 29.3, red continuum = 31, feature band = 29.3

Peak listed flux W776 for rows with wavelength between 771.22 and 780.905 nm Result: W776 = 32.68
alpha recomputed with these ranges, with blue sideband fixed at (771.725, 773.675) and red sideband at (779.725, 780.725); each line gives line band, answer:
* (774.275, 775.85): -0.02 nm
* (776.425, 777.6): 0.00 nm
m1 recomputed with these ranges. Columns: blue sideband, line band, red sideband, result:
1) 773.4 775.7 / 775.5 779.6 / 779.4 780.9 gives -0.04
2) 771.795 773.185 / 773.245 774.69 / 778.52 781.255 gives 0.01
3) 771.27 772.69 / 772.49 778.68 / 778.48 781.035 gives -0.05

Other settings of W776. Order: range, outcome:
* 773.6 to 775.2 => 29.73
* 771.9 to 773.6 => 30.64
